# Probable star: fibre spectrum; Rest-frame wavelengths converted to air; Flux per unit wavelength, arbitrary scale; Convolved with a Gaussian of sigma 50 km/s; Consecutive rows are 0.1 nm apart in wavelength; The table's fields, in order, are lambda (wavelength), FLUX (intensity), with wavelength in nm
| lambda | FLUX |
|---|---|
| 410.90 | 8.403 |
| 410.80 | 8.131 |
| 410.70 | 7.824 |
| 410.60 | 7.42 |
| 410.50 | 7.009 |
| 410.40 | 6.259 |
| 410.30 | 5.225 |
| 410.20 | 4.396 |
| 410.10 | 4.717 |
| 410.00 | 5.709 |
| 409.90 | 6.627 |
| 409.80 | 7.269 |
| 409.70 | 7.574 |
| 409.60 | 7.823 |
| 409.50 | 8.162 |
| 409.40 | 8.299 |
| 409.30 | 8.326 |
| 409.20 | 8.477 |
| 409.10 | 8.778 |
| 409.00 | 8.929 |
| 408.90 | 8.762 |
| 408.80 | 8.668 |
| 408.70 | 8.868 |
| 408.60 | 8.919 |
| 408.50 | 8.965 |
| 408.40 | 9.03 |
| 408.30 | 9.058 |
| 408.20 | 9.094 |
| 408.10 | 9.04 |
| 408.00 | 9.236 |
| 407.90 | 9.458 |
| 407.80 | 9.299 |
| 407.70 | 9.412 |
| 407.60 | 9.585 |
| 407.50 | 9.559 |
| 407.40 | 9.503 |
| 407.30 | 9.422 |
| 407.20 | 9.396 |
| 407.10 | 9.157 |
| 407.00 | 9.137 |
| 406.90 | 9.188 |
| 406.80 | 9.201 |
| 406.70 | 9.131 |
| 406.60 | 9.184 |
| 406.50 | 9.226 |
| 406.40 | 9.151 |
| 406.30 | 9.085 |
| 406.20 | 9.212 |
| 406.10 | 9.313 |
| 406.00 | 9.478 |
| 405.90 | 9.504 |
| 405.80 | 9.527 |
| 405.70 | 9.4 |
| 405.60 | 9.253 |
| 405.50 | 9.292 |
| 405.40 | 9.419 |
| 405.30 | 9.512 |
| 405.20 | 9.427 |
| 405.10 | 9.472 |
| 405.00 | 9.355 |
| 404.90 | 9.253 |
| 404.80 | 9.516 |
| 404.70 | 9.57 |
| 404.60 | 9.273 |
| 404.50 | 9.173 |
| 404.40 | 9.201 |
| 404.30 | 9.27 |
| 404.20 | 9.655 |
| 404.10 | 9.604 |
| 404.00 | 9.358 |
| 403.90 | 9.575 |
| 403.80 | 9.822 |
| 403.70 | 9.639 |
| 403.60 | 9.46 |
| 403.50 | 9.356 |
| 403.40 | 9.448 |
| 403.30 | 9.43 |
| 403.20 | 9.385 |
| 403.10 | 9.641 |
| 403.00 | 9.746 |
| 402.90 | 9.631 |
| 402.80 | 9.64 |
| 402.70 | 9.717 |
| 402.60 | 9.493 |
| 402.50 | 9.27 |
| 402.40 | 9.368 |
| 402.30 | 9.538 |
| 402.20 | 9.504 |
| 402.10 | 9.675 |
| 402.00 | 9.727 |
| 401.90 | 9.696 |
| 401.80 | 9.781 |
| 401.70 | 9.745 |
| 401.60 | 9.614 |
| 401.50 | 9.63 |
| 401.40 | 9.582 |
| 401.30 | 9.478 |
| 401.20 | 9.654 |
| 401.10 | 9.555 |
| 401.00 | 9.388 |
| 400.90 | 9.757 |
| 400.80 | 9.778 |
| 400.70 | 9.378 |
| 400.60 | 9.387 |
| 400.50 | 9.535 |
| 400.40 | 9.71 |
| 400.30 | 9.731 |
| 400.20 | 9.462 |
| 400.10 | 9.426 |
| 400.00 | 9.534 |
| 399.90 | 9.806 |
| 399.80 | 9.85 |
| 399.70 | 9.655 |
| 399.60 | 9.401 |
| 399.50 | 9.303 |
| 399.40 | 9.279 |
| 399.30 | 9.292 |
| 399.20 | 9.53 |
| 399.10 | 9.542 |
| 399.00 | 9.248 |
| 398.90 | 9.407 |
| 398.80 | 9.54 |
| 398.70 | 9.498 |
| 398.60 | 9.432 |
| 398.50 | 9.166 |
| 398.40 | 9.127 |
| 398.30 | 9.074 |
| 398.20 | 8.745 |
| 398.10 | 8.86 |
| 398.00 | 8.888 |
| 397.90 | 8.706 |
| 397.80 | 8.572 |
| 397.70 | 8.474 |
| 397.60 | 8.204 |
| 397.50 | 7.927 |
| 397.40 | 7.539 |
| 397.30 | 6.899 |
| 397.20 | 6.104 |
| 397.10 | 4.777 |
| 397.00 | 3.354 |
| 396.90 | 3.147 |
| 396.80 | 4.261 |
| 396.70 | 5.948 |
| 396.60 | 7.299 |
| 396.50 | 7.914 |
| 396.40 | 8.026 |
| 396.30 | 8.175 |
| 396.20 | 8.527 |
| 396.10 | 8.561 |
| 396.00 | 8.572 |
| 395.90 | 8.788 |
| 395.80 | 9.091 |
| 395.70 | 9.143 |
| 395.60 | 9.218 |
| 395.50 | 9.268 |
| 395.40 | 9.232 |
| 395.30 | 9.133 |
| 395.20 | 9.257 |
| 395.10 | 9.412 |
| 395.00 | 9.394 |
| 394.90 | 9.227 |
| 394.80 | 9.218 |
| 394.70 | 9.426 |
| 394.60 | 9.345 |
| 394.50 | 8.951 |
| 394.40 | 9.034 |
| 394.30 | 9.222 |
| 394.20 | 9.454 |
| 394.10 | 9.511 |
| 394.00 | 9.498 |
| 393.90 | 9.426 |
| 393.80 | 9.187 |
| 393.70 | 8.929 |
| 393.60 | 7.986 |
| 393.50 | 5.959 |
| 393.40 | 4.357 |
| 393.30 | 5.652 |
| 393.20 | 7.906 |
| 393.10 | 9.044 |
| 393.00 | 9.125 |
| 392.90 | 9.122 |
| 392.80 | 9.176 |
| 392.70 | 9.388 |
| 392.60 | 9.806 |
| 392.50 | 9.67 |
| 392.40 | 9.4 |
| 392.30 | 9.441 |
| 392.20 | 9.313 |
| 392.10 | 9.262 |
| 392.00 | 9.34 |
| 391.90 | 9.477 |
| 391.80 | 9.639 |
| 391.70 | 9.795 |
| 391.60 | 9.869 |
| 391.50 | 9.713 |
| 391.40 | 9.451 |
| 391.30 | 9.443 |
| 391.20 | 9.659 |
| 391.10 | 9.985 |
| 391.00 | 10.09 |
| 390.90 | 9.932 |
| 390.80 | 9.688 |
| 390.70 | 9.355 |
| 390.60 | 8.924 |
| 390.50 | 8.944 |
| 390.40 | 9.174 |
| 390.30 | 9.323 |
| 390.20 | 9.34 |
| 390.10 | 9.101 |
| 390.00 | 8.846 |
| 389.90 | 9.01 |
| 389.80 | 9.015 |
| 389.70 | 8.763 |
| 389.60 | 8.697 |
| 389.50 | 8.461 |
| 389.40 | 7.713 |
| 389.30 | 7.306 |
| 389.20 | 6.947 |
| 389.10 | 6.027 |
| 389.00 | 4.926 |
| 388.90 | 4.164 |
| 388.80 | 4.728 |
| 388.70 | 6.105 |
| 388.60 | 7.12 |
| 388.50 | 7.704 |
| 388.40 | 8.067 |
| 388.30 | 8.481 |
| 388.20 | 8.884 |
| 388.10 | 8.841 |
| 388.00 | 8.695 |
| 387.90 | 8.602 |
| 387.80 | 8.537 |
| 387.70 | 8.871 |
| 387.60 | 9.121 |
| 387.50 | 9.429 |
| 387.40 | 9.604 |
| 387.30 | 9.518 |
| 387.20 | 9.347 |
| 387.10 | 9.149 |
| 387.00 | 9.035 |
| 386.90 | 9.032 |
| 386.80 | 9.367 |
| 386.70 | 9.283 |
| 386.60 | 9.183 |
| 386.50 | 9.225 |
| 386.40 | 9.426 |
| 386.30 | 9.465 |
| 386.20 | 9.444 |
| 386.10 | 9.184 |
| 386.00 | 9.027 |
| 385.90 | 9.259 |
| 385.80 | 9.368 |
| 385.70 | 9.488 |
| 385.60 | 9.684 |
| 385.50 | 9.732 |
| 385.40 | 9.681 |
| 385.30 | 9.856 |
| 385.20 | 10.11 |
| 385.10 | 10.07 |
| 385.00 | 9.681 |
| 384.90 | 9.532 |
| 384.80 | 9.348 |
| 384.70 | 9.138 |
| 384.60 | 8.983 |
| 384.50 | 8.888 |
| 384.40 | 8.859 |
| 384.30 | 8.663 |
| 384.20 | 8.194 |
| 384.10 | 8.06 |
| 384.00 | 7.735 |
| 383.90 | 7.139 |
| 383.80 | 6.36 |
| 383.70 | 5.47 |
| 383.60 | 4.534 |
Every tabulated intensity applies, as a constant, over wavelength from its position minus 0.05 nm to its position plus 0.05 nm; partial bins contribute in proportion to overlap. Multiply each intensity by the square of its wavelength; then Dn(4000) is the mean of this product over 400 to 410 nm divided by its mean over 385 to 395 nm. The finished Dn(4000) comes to 1.13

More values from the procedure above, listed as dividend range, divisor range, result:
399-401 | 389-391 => 1.17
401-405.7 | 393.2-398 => 1.23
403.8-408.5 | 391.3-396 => 1.10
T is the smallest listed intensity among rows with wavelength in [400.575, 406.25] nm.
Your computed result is 9.173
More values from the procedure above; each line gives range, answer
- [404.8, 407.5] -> 9.085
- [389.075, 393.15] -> 6.027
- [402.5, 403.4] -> 9.27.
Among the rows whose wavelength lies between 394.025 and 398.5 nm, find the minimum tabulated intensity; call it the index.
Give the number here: 3.147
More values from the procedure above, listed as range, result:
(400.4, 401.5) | 9.378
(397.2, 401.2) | 6.899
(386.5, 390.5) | 4.164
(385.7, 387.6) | 9.027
